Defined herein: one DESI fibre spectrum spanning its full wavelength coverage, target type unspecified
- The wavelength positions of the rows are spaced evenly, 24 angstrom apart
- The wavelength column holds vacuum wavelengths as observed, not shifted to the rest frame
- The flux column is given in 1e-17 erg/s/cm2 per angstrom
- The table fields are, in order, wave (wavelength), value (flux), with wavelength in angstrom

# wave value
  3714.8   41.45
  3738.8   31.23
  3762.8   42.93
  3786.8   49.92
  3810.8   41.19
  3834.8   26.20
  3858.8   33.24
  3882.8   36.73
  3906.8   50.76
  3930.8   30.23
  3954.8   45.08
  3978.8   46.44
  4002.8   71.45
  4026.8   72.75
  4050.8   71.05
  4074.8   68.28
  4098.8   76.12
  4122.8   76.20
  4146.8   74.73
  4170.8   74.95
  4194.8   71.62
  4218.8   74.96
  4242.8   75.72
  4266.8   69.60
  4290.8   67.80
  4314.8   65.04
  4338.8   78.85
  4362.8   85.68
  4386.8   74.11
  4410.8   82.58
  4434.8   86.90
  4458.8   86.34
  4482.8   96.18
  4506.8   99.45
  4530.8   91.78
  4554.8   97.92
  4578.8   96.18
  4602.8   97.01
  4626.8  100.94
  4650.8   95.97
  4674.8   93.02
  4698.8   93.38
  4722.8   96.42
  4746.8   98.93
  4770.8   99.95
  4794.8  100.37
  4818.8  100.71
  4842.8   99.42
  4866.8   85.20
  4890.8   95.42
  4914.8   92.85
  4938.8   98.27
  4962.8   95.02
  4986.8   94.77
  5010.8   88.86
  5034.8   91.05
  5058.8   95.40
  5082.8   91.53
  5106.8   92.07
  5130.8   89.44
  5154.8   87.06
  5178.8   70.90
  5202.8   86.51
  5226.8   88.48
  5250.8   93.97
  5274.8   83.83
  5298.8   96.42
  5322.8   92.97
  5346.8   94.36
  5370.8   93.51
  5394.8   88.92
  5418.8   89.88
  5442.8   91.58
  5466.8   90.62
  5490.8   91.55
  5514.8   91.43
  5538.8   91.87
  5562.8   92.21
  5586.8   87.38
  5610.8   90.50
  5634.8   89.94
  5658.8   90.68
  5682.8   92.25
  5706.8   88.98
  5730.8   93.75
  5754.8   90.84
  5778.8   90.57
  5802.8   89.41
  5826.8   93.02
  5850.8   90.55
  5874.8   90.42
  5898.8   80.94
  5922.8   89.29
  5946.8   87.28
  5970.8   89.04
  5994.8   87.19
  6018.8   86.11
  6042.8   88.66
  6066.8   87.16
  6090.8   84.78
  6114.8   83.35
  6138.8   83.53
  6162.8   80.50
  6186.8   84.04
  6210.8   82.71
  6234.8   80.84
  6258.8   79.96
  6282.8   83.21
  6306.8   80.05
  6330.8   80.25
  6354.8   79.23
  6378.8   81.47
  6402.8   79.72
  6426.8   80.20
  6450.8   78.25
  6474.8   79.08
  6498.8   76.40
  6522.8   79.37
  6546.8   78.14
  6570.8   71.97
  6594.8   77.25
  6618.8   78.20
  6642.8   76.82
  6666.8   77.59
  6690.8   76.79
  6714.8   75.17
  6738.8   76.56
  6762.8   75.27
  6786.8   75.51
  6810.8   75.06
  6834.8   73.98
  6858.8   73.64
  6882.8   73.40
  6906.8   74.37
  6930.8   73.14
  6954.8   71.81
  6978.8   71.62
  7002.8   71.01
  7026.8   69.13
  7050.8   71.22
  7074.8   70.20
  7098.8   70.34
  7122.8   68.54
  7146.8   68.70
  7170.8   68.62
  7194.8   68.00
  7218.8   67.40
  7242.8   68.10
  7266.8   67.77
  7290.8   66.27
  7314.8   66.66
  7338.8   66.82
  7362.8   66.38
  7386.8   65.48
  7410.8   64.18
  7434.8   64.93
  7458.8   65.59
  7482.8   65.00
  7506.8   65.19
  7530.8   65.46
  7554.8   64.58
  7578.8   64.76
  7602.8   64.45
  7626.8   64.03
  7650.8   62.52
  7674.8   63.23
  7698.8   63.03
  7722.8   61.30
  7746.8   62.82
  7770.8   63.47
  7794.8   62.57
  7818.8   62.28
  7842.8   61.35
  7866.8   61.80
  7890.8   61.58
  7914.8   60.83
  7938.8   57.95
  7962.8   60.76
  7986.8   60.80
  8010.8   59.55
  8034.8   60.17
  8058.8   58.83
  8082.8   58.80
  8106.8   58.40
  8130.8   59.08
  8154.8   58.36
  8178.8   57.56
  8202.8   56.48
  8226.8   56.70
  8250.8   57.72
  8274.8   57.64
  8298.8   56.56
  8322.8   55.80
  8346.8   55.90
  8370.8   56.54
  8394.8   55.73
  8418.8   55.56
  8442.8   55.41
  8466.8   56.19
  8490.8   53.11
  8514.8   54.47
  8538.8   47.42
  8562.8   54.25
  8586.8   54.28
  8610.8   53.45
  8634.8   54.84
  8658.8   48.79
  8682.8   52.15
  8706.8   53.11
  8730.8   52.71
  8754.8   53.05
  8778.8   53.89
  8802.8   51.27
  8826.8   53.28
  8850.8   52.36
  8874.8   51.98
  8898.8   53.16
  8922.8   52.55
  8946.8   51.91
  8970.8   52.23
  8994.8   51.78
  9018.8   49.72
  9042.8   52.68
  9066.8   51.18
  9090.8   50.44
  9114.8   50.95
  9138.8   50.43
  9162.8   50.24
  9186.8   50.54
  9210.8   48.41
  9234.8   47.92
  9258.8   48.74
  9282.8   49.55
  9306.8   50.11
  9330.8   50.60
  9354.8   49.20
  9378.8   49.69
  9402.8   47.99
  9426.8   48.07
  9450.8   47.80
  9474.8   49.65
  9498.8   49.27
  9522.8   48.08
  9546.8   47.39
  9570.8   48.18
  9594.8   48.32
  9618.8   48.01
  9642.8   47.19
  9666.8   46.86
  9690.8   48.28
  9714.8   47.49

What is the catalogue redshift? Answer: 0.00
